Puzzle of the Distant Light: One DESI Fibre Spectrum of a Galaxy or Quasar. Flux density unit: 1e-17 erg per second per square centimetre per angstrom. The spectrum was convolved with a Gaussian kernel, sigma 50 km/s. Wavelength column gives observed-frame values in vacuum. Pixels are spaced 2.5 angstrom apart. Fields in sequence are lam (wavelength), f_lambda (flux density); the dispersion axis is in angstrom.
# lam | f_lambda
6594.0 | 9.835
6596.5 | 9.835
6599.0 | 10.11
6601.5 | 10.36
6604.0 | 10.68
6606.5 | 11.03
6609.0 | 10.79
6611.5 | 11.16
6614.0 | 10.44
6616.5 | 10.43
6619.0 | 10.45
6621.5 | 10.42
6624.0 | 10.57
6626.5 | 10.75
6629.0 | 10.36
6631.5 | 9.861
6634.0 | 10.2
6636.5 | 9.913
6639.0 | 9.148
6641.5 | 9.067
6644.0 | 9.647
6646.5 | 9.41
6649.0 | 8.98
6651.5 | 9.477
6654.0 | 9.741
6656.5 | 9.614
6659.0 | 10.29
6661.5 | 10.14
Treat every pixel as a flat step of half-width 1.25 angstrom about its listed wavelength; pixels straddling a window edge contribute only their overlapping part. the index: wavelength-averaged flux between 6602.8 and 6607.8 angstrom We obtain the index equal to 10.9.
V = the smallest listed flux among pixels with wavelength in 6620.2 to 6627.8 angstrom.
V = 10.42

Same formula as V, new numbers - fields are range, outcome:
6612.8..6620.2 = 10.43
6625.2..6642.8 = 9.067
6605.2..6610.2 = 10.79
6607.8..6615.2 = 10.44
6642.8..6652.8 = 8.98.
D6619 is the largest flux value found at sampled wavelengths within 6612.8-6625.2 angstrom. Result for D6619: 10.57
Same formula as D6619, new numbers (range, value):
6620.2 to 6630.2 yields 10.75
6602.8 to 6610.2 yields 11.03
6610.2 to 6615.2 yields 11.16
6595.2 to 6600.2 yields 10.11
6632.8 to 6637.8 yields 10.2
